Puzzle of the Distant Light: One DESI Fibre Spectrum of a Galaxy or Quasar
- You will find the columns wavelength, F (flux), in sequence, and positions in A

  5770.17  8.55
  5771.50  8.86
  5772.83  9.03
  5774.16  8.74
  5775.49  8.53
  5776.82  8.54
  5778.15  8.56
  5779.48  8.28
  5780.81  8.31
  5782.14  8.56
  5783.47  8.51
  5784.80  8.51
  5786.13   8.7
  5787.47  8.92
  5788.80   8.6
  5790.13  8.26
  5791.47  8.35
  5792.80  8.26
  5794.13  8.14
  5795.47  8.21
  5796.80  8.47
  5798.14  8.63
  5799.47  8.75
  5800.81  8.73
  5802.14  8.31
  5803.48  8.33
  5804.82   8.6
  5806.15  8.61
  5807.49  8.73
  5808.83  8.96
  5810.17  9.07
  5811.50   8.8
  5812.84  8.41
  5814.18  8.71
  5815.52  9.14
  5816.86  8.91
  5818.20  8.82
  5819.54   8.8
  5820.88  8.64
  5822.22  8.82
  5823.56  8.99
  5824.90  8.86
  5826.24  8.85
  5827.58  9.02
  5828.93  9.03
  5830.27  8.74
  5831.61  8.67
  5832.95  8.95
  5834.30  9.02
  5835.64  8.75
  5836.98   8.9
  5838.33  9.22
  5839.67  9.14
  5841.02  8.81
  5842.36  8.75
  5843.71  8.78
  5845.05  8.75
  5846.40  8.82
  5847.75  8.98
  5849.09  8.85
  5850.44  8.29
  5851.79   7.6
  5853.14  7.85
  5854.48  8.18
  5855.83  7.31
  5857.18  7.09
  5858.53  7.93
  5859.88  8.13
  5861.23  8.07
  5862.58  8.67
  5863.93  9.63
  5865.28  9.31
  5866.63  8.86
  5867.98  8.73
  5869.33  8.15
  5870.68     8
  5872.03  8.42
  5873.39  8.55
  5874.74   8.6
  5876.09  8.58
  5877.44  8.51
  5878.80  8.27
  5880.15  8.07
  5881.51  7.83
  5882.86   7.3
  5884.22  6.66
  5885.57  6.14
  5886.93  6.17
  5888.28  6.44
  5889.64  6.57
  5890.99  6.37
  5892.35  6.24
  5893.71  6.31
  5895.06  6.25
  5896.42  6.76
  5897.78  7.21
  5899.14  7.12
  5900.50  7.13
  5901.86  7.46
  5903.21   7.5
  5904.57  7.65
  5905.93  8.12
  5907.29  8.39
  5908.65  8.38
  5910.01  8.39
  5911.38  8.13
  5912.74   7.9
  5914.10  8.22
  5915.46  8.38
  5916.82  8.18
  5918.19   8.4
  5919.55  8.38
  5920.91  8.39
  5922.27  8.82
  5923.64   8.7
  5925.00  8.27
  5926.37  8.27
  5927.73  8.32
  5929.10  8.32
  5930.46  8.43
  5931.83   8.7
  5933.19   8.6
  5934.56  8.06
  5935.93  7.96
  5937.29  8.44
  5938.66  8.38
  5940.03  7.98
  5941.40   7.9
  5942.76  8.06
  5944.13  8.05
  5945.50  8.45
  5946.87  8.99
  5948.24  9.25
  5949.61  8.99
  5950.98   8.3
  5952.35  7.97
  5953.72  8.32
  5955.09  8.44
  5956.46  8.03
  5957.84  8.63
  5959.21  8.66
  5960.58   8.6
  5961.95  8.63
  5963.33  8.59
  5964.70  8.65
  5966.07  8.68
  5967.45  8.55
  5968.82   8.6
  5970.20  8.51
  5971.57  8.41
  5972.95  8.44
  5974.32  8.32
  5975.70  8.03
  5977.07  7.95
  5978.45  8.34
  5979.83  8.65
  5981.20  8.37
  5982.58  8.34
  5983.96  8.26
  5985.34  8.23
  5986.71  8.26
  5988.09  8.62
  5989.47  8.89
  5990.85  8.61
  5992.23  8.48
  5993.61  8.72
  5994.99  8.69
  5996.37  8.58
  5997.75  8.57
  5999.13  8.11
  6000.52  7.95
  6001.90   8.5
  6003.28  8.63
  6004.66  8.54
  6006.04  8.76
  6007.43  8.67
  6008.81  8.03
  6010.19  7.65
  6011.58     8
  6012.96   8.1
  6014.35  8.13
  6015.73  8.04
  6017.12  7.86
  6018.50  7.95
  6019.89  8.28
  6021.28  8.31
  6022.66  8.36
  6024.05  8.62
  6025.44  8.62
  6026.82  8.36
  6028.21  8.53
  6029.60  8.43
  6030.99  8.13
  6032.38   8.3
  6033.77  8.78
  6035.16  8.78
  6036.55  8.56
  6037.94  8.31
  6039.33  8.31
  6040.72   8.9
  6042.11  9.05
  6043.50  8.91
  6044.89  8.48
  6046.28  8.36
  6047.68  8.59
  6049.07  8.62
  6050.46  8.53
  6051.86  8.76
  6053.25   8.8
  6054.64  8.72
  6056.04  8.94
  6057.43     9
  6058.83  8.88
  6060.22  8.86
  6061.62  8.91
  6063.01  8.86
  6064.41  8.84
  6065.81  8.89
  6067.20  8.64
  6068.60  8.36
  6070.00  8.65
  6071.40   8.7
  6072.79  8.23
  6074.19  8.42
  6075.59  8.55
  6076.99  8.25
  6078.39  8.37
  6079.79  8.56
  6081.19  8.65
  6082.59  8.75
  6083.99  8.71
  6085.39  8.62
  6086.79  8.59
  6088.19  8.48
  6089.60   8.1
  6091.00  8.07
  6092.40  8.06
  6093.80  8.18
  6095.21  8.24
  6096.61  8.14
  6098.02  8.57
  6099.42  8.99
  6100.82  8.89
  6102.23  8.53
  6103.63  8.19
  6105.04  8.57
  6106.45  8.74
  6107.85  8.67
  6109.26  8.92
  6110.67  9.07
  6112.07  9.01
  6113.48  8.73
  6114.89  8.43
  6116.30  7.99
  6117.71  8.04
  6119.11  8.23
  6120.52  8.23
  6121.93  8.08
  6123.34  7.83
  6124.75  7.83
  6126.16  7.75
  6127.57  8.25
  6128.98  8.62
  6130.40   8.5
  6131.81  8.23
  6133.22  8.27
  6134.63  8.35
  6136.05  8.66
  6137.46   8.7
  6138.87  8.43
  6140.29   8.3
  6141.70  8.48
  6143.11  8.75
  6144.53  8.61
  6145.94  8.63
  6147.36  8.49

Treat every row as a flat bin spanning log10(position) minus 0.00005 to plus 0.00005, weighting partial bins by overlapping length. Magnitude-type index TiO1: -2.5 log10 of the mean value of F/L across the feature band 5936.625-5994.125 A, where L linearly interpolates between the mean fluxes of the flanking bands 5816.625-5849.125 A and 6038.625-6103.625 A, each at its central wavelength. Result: 0.04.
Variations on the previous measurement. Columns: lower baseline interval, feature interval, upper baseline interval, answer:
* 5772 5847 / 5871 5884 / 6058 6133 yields 0.06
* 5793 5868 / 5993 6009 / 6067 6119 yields 0.01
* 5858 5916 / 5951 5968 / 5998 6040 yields -0.05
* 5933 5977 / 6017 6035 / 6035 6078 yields 0.03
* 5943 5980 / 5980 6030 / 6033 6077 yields 0.03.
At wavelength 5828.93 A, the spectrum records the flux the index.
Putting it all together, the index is 9.03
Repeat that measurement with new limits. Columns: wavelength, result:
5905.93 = 8.12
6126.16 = 7.75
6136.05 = 8.66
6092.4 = 8.06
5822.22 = 8.82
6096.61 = 8.14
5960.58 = 8.6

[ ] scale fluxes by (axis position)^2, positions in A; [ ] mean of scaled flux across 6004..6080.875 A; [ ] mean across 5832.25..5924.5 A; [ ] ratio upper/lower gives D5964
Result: 1.1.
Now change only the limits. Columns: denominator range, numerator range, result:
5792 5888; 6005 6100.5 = 1.08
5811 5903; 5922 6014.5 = 1.07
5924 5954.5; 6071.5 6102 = 1.06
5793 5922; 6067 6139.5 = 1.11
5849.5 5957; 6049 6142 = 1.13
